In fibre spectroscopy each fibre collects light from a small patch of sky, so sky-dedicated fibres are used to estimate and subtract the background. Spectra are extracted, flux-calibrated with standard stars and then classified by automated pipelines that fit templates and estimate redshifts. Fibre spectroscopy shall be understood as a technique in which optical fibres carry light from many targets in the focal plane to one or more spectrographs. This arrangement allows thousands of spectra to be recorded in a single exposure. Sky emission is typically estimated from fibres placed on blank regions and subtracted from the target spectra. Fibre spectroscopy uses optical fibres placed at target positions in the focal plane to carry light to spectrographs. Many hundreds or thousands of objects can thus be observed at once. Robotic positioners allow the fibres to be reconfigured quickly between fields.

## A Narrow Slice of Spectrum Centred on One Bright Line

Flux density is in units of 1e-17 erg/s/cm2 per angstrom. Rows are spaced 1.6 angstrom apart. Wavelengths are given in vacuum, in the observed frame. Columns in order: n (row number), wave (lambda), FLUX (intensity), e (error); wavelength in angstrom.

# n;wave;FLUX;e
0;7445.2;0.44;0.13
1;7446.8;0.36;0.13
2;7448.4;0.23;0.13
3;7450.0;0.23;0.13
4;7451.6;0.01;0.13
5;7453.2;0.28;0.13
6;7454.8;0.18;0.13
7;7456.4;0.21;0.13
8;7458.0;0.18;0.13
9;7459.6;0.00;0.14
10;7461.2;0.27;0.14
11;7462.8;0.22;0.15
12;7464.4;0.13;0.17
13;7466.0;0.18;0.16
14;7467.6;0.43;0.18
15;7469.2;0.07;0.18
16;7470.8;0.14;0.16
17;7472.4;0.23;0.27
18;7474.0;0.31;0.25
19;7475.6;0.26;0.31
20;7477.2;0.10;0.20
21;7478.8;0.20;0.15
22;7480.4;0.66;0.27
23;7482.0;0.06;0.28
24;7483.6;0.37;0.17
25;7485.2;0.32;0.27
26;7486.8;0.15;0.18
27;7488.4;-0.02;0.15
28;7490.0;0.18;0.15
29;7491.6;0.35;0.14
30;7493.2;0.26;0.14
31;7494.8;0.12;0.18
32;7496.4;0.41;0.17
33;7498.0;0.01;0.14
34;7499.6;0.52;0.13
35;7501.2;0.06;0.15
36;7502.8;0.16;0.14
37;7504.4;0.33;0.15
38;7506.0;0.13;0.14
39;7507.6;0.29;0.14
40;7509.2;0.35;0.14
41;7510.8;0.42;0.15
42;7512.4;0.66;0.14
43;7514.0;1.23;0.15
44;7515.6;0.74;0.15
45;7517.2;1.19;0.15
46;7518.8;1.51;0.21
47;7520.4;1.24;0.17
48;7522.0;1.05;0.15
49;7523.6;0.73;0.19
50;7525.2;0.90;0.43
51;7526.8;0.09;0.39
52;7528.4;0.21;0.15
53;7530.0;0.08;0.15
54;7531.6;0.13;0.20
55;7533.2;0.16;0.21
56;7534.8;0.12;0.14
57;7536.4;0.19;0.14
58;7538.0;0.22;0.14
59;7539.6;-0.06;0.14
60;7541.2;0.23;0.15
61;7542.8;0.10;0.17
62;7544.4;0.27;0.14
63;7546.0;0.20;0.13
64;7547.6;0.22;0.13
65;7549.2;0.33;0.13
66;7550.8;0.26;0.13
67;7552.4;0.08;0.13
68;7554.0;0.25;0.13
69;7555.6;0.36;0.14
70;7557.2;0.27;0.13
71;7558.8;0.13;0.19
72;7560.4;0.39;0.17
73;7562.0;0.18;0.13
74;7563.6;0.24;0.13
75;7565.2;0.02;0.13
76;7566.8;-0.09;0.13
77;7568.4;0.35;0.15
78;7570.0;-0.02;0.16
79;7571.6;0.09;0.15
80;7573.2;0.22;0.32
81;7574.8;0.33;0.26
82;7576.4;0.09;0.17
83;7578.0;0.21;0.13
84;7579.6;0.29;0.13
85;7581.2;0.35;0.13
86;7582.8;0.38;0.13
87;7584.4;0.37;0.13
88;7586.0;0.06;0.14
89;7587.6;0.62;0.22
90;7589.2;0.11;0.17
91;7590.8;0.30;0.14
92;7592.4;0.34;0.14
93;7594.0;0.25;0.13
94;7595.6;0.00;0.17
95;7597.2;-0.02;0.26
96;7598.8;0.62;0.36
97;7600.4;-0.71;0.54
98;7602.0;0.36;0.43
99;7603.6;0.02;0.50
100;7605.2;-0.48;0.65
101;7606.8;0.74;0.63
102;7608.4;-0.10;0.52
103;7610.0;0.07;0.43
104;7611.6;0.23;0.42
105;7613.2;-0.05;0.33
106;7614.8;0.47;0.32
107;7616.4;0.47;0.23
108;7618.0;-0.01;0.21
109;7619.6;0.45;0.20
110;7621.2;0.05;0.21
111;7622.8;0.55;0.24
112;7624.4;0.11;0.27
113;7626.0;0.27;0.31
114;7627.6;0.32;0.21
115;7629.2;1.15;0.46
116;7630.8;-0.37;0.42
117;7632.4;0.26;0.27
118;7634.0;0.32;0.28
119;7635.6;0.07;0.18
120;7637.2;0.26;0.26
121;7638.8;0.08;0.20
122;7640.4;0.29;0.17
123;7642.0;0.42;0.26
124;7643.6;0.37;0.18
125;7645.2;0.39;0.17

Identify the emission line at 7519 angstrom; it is [O II]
